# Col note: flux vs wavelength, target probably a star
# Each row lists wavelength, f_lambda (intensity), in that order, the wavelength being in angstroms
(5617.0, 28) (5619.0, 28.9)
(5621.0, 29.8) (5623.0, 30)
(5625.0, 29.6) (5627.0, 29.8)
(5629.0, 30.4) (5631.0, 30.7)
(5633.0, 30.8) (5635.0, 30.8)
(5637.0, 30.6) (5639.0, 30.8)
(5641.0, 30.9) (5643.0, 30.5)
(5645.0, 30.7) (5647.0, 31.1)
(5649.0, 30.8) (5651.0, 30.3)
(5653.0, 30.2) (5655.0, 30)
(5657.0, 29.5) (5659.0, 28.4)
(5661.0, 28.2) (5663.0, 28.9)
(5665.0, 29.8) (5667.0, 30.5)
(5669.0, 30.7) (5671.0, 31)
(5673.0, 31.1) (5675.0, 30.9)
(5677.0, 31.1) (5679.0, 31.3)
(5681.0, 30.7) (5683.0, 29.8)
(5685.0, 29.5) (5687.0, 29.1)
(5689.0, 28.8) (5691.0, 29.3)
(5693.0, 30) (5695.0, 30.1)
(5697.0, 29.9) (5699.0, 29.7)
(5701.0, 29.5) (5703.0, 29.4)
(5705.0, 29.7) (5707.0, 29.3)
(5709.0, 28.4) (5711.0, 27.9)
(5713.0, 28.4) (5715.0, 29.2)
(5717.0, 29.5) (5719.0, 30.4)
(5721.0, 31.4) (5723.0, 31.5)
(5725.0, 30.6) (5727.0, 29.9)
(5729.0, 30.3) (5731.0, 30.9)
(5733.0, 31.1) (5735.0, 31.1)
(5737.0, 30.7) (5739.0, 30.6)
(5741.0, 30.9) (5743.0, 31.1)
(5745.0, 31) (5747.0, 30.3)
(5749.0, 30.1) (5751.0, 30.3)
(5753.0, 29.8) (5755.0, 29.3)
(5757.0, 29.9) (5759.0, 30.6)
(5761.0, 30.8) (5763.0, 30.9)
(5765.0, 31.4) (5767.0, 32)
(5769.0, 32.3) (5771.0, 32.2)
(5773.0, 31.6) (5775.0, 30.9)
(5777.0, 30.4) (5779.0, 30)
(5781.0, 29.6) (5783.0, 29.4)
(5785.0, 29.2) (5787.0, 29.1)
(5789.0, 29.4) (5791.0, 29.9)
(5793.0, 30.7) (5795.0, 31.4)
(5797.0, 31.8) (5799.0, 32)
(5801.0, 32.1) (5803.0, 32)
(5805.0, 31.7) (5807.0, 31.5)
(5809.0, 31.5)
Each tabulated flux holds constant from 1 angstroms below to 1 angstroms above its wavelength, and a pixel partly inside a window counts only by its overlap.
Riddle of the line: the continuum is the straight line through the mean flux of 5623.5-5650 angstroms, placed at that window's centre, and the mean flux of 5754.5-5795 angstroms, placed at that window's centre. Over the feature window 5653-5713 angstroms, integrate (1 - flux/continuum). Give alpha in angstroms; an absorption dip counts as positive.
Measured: 1.6 angstroms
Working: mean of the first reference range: 30.6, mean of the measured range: 29.7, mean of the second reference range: 30.5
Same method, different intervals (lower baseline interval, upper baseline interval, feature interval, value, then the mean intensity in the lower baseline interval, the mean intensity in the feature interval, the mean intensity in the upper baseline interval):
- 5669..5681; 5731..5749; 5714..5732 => 0.3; 31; 30.4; 30.8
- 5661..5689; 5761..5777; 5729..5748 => 0.1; 30.2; 30.8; 31.5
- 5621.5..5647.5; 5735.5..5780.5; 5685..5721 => 1.5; 30.5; 29.4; 30.8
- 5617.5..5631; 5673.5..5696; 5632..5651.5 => -0.6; 29.8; 30.7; 30.1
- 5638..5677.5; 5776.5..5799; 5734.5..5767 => -0.4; 30.3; 30.6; 30.2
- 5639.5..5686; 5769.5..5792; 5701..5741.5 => 0.3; 30.3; 30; 30.2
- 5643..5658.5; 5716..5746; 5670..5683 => -0.2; 30.3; 30.9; 30.7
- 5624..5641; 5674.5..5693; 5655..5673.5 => 0.3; 30.5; 29.8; 30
